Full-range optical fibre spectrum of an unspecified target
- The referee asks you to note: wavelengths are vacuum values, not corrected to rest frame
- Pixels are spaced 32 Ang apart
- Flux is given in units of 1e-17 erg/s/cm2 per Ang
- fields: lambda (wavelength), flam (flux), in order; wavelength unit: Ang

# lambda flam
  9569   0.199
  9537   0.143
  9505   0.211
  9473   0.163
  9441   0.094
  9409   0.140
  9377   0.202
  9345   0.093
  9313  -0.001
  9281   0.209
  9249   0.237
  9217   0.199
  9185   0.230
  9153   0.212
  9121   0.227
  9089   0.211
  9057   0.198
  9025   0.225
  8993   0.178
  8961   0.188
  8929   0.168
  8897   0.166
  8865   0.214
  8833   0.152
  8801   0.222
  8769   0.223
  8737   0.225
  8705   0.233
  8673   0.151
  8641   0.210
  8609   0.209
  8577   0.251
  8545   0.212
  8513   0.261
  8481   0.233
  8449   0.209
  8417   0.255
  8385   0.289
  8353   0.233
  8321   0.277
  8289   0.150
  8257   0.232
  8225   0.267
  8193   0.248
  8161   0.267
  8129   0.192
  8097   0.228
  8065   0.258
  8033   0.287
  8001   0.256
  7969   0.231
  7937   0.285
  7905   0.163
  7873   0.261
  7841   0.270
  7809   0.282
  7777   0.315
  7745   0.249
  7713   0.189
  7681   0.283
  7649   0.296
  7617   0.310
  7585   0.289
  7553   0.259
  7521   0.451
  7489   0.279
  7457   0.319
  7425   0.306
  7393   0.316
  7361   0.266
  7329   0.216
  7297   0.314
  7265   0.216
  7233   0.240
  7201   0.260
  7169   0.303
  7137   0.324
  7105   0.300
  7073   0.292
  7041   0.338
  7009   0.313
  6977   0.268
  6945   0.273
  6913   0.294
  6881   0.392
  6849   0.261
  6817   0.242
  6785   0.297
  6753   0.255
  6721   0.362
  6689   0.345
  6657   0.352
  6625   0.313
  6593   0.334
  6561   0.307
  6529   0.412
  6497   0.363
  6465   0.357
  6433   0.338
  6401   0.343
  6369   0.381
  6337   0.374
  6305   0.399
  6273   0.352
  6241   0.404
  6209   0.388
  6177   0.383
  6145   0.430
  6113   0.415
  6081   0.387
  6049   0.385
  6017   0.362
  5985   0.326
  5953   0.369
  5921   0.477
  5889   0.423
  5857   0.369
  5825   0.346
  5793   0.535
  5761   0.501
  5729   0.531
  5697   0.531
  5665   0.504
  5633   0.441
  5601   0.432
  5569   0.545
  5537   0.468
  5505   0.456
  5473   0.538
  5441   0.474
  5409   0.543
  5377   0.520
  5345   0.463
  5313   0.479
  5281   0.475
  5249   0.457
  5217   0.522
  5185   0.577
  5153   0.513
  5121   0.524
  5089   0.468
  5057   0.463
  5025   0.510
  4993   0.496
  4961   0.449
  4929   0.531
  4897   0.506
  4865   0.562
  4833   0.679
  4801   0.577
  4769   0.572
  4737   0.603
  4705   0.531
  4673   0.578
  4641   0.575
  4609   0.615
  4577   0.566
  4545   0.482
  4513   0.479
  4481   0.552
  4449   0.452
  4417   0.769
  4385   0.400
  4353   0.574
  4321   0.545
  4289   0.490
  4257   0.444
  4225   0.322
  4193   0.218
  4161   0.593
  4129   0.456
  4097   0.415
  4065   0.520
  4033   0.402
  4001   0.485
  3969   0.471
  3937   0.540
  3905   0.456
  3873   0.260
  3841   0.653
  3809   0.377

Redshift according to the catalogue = 0.144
